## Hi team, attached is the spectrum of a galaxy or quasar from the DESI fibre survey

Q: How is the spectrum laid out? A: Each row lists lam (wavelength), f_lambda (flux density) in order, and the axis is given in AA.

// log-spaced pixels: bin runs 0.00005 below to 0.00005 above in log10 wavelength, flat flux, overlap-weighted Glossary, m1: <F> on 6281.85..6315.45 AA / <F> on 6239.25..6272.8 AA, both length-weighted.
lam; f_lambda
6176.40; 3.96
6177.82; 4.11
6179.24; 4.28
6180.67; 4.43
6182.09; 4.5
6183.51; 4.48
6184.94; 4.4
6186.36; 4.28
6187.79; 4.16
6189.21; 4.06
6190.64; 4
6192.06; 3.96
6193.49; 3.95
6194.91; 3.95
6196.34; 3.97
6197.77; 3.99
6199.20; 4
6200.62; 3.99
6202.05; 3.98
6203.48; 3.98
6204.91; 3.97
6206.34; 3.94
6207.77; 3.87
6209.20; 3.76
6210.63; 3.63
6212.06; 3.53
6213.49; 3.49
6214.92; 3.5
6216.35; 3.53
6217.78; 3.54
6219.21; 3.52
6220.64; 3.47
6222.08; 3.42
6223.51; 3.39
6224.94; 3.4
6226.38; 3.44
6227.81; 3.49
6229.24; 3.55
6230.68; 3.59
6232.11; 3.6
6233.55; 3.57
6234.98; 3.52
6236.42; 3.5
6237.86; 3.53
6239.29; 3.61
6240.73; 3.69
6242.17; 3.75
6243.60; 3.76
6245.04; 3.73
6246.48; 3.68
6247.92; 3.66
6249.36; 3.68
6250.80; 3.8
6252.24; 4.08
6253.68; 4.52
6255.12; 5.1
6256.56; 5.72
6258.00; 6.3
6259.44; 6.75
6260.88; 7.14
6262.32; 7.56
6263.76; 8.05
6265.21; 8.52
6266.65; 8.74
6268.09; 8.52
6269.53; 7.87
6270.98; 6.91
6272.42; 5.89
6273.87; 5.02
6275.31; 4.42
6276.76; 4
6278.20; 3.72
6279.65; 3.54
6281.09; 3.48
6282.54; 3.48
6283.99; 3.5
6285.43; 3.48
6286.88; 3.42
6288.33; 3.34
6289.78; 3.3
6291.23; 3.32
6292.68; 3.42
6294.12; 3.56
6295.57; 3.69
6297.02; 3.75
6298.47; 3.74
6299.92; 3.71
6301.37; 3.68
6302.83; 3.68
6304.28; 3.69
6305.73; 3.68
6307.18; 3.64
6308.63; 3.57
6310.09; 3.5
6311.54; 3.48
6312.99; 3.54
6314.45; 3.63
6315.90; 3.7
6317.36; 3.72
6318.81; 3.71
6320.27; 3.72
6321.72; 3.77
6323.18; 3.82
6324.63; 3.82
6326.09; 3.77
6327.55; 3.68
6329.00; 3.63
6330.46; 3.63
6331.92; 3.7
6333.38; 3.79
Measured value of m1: 0.63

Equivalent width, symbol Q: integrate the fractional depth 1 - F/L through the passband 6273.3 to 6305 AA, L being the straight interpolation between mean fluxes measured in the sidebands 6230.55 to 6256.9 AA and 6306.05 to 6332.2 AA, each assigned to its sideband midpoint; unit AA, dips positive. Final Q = 0.7 AA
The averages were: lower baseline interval 3.88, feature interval 3.67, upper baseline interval 3.67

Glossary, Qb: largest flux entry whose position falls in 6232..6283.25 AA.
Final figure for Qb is 8.74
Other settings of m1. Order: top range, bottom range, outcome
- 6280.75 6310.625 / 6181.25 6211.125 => 0.88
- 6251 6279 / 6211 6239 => 1.77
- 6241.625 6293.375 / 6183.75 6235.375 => 1.32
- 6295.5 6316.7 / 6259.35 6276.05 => 0.51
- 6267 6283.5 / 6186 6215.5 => 1.34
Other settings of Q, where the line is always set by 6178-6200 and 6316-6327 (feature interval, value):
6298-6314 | 0.7 AA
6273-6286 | 0.0 AA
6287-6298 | 1.0 AA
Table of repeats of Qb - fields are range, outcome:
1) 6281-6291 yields 3.5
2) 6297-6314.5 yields 3.75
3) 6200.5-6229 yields 3.99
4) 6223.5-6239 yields 3.6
